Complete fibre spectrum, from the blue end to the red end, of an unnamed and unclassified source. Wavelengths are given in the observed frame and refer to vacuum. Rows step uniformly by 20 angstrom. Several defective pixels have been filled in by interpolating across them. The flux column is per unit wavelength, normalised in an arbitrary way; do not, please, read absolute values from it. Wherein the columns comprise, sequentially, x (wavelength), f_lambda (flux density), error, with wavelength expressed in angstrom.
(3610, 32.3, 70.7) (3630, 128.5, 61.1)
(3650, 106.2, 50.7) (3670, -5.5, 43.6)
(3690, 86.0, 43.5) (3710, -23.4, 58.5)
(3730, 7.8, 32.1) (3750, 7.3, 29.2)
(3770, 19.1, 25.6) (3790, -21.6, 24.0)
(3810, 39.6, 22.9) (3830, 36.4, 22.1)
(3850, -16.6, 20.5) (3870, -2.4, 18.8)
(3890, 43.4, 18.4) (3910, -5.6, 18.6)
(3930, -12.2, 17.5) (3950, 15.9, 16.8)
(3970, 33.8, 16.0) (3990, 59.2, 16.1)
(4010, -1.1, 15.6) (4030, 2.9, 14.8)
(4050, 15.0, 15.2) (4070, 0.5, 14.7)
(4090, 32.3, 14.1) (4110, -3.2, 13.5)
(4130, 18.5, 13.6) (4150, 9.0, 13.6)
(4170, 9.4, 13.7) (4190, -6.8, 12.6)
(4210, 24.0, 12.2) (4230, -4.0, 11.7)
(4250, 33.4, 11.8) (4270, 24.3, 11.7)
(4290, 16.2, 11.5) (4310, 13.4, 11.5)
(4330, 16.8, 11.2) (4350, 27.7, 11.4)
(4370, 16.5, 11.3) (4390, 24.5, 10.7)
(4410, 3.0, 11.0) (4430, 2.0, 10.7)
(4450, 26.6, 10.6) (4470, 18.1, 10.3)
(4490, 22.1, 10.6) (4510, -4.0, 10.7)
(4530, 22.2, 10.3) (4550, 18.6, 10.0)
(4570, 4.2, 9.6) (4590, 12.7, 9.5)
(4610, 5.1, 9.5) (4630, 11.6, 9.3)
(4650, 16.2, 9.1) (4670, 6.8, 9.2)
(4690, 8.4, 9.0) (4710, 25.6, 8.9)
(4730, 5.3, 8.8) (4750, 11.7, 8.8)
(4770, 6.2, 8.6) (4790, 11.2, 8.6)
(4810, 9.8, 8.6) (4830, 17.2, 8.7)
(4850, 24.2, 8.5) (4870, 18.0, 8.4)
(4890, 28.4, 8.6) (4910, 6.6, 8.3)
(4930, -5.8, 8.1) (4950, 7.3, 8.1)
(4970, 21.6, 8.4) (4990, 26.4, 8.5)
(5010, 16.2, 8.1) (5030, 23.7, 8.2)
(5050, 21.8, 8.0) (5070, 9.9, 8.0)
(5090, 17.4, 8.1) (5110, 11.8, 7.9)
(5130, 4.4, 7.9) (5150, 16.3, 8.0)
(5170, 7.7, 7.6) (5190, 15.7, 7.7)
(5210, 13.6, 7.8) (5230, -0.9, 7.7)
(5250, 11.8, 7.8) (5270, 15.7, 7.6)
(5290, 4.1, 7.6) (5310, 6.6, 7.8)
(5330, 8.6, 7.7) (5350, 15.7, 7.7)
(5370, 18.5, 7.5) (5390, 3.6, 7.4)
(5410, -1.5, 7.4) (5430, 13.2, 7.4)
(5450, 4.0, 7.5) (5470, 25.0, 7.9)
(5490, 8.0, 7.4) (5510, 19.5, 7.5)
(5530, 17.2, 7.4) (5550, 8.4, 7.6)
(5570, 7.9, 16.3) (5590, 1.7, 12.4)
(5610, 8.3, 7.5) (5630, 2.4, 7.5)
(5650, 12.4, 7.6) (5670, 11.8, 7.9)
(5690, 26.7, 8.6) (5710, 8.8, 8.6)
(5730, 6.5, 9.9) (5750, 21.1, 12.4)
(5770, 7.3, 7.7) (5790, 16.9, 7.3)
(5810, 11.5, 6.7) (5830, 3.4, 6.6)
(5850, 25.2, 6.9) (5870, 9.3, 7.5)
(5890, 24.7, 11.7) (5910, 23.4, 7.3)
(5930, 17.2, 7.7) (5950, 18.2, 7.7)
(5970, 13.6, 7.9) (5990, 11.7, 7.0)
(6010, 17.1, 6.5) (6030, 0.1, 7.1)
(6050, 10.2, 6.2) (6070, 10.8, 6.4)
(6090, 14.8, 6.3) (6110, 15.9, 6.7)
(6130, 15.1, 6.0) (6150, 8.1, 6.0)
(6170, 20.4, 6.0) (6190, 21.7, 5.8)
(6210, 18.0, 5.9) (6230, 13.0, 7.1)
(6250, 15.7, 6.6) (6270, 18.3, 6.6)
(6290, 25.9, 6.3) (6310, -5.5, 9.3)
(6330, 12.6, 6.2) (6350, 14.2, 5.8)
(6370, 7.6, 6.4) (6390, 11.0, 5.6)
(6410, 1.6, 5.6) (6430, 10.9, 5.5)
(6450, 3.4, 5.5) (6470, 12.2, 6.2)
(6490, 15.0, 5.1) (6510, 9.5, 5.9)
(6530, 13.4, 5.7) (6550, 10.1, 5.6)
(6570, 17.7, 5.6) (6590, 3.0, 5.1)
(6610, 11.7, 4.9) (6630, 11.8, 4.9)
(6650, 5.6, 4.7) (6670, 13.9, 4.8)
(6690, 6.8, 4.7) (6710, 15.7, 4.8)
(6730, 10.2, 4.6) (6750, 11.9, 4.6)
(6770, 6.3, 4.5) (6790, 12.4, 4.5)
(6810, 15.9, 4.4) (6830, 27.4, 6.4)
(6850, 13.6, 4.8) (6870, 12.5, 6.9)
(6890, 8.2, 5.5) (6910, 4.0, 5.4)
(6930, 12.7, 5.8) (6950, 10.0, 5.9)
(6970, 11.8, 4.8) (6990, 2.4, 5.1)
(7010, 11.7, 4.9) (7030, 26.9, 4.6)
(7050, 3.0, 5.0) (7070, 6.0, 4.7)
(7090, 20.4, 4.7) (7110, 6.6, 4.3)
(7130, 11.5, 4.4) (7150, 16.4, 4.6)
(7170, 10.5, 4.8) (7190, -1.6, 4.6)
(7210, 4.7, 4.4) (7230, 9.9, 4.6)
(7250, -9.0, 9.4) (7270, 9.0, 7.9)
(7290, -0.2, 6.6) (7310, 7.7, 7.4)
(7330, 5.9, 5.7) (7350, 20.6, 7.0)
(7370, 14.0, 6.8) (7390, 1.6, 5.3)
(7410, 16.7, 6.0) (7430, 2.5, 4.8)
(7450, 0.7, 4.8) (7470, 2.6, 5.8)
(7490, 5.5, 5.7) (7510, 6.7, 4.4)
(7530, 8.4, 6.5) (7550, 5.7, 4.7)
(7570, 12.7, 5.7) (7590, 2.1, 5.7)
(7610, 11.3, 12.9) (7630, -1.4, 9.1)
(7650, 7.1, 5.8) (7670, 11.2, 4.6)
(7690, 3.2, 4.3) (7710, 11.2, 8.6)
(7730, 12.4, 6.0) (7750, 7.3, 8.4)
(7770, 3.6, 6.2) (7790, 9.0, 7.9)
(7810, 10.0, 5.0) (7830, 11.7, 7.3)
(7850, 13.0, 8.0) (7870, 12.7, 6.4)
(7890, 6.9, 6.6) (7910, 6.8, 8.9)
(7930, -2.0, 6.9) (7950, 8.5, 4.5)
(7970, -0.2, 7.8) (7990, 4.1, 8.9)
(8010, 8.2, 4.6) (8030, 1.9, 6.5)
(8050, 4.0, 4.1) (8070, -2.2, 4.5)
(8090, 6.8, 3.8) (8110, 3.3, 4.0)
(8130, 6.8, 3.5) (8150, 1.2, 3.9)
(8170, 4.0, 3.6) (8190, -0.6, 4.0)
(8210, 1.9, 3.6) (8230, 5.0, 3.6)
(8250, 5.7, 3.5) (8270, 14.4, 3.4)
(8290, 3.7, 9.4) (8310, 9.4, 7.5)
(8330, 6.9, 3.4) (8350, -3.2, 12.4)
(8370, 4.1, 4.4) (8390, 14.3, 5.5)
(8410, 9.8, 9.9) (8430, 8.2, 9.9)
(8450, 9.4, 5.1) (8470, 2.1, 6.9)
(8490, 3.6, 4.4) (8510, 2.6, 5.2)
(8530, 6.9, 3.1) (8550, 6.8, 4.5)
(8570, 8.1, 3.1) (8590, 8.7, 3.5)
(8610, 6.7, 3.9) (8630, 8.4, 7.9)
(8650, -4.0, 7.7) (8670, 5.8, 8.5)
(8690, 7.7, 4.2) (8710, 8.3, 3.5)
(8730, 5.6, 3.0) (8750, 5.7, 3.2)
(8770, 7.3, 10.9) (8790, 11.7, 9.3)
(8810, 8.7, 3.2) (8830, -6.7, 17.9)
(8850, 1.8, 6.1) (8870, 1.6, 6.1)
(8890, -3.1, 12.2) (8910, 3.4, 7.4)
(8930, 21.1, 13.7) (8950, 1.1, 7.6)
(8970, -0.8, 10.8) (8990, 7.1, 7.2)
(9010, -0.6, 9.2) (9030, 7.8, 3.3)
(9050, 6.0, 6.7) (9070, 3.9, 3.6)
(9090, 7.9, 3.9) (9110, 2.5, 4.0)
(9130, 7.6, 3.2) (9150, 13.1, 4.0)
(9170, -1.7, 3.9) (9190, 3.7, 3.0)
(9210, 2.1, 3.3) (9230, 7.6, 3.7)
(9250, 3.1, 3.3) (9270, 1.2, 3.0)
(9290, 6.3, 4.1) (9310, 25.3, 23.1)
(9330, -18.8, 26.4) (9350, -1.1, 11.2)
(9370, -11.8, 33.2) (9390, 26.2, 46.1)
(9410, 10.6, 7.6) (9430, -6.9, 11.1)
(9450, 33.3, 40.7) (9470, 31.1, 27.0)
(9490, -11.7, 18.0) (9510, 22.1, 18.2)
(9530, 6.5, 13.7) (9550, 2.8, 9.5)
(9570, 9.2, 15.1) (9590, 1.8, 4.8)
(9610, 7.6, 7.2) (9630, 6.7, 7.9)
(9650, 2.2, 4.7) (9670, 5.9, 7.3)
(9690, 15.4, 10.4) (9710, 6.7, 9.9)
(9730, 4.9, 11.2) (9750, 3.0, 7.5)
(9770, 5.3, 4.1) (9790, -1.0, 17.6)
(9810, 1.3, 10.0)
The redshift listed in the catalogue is 0.072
